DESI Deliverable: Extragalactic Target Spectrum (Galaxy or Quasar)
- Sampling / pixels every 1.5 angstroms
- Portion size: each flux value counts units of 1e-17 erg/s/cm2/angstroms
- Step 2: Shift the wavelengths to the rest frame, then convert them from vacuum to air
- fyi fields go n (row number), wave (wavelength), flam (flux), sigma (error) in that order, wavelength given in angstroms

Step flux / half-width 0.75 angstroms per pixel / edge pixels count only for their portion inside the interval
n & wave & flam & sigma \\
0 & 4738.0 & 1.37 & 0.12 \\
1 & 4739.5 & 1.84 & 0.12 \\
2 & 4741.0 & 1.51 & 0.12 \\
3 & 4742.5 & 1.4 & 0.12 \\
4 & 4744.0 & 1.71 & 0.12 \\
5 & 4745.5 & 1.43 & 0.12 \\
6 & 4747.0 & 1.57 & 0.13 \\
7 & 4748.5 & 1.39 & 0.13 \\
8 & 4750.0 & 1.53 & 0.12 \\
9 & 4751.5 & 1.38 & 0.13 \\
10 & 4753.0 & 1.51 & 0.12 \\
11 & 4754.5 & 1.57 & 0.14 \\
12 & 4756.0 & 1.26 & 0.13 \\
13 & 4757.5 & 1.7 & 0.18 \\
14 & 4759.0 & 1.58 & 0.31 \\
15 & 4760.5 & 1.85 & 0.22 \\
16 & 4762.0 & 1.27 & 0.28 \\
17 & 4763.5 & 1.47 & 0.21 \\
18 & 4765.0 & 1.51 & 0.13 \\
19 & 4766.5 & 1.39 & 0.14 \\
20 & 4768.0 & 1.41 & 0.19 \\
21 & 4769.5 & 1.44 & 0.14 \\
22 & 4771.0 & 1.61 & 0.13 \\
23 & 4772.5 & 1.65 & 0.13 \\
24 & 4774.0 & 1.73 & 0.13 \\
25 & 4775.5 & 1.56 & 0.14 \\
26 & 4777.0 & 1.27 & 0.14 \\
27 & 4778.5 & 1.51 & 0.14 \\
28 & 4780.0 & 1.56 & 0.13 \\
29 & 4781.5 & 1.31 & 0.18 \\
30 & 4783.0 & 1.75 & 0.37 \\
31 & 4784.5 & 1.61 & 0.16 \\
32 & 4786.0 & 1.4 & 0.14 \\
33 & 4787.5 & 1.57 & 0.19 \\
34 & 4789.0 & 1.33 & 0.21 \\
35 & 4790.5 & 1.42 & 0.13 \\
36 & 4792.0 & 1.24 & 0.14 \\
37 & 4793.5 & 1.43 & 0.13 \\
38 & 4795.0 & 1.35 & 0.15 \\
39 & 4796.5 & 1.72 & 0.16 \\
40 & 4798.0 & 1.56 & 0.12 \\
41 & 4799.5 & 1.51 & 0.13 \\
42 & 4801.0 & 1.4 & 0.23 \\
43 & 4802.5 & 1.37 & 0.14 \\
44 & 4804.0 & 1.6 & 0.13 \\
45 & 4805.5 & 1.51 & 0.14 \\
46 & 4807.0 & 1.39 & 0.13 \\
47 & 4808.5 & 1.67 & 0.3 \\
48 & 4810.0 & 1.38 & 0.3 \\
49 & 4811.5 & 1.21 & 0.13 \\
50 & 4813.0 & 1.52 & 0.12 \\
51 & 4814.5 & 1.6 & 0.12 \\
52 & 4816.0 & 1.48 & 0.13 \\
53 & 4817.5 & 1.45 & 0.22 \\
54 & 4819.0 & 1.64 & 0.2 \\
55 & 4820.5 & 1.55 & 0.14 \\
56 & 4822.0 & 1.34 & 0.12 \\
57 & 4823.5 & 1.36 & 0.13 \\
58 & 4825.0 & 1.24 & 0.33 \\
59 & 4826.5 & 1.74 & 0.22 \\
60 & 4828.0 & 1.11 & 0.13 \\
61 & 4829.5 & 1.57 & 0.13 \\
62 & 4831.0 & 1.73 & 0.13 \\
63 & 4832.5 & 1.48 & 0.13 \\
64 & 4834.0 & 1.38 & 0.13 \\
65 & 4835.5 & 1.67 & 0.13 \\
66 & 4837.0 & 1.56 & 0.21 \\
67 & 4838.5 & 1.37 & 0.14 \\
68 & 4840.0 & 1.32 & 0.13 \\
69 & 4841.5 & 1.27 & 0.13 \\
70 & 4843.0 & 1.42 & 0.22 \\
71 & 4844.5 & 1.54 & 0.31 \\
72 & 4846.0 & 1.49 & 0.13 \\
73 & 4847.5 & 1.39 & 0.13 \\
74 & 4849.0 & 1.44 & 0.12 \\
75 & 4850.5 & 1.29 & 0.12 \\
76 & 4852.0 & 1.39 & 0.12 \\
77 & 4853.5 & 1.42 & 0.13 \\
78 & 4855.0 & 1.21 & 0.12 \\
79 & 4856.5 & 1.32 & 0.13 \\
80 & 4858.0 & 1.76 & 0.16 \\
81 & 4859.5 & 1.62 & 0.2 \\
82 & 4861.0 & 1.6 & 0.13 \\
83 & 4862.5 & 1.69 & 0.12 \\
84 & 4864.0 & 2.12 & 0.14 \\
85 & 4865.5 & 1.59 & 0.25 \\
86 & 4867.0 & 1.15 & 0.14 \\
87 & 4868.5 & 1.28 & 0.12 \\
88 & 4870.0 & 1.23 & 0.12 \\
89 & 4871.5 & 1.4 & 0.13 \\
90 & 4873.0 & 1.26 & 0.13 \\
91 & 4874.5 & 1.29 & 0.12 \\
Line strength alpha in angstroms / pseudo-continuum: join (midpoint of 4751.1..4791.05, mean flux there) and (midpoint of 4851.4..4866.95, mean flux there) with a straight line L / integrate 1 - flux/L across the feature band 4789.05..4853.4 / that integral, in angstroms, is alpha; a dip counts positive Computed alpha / 3.4 angstroms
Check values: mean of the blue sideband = 1.51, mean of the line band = 1.45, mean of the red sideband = 1.55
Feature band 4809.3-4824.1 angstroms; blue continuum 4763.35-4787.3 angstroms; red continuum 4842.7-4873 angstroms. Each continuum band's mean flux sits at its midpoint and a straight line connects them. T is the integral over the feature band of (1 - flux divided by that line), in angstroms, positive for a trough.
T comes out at 0.34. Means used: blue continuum 1.51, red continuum 1.46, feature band 1.45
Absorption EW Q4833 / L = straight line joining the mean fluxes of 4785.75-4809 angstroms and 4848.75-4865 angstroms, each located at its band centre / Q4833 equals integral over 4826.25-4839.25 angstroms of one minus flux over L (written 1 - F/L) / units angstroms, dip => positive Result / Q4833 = 0.0 angstroms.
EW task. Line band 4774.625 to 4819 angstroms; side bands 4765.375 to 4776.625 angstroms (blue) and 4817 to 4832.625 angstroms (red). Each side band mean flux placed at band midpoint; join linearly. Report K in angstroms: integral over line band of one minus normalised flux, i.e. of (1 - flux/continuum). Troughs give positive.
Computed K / 0.8 angstroms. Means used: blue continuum 1.53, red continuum 1.47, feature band 1.48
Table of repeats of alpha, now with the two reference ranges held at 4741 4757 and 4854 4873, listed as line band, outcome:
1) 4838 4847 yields 0.5 angstroms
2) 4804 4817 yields 0.1 angstroms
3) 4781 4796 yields 0.4 angstroms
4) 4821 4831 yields 0.4 angstroms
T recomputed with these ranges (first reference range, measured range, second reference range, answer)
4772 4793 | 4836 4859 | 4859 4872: 1.5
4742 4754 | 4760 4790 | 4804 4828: -0.5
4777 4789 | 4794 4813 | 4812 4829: 0.0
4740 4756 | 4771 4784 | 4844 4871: -0.5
